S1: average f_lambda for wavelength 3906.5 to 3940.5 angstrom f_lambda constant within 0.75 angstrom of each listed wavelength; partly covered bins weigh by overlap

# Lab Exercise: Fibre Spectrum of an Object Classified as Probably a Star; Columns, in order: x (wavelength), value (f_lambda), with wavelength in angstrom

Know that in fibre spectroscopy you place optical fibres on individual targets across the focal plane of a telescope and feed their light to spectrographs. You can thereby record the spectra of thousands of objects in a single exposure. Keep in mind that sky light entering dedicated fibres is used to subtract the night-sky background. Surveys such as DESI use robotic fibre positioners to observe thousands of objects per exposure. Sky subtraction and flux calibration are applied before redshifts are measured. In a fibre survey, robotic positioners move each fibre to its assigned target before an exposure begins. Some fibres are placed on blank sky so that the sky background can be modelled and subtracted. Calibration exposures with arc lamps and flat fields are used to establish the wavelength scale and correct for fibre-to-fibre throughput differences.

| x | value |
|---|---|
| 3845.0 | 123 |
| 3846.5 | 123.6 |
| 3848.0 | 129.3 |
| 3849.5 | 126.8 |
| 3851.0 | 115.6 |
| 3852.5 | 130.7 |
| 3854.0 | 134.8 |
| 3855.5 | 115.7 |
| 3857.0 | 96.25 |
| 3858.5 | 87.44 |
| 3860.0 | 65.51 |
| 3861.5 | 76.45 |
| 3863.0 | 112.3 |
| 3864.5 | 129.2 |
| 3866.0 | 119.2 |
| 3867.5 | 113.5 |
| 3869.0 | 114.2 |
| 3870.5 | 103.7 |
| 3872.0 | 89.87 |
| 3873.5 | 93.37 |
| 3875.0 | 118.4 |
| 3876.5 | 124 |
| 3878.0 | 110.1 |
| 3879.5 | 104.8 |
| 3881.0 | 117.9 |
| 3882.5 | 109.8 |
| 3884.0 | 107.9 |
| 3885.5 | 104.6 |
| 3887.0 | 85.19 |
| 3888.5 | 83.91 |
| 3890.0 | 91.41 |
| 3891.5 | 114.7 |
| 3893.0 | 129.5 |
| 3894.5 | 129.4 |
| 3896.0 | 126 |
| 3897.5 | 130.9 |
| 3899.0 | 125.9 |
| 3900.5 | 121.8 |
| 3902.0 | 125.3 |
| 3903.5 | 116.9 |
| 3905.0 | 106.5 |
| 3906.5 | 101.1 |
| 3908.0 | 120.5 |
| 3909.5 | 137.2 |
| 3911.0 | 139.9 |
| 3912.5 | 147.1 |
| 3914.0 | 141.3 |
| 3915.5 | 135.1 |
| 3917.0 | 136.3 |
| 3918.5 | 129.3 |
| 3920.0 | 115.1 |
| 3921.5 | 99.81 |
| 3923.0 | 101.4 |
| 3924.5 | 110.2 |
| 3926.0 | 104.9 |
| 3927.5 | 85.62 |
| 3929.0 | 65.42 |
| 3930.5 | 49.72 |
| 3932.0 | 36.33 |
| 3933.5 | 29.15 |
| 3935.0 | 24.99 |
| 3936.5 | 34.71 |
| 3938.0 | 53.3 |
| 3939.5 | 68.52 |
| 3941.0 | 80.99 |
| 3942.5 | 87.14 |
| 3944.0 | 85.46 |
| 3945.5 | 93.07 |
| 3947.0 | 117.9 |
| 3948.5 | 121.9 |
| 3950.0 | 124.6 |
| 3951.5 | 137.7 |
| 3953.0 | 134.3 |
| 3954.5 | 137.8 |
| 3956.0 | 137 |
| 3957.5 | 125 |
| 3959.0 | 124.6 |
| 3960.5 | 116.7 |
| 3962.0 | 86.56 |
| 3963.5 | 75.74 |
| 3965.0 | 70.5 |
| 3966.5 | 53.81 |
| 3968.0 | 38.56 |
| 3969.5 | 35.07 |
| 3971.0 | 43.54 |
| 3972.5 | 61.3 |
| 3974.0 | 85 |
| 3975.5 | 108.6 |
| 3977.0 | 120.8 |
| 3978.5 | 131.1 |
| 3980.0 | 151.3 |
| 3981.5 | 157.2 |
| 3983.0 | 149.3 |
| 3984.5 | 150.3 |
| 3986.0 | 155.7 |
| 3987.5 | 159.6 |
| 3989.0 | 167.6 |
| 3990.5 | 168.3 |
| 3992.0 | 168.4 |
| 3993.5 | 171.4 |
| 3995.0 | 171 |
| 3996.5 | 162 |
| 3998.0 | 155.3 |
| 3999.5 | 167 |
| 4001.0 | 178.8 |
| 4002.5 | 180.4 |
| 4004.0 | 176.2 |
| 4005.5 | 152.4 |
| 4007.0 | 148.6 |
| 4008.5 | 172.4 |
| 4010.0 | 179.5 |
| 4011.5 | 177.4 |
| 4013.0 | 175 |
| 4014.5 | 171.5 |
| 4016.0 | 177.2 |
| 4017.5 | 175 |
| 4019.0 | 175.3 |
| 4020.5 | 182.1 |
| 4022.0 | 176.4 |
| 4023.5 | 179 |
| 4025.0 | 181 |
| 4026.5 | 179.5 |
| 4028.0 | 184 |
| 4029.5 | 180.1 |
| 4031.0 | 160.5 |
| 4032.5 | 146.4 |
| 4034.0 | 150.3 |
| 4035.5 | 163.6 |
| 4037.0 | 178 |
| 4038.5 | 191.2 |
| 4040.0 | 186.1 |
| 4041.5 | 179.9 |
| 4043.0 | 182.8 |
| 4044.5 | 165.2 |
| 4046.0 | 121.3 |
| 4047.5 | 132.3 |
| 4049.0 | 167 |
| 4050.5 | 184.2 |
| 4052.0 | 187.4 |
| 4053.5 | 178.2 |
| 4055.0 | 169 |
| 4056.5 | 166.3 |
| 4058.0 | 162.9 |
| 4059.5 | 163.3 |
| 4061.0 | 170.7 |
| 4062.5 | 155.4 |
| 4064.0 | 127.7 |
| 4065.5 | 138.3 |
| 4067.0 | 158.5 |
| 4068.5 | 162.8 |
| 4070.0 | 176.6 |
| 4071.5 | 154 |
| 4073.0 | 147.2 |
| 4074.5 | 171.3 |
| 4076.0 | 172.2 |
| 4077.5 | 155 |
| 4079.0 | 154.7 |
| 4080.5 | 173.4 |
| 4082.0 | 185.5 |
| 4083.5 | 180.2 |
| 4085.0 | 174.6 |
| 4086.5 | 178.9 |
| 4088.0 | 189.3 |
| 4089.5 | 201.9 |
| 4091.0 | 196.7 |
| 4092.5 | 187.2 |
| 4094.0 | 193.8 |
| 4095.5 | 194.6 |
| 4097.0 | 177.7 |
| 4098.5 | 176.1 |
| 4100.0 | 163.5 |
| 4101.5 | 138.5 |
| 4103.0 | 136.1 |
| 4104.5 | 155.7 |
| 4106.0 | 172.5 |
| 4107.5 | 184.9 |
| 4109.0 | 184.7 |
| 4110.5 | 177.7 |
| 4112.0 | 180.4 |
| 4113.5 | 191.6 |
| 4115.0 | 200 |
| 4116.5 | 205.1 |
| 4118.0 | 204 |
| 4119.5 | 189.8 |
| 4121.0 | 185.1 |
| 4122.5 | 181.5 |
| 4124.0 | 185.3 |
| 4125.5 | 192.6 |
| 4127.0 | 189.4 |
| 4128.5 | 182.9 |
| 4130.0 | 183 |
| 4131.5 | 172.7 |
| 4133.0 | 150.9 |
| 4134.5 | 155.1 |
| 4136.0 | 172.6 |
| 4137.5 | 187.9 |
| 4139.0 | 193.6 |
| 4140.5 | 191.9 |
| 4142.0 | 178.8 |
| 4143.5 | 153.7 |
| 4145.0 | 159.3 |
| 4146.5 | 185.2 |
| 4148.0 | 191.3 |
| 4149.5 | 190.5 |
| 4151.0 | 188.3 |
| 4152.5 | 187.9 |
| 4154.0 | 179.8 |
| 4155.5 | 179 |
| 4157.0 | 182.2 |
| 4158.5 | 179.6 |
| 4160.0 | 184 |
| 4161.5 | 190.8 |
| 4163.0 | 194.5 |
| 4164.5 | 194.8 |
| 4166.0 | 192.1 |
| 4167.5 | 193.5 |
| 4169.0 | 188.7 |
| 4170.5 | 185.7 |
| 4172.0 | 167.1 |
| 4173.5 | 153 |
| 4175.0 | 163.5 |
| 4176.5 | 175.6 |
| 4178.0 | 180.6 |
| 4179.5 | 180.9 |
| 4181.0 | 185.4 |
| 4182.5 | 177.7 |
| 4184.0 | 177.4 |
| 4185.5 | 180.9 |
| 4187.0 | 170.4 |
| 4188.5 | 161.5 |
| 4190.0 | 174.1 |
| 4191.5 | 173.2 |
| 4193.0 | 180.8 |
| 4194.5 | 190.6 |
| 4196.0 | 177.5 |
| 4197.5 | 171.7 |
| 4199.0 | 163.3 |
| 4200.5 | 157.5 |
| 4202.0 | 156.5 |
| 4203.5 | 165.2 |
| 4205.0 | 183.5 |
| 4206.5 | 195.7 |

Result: 94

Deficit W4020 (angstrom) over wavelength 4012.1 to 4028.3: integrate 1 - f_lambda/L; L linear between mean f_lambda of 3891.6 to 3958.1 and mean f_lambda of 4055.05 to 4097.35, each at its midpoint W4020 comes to -3.4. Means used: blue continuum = 106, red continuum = 170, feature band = 178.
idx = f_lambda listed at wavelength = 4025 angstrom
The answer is 181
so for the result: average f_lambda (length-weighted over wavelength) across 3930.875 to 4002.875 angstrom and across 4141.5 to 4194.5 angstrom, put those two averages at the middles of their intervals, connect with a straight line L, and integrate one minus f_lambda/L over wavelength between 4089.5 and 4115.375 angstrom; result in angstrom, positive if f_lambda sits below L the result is -3.3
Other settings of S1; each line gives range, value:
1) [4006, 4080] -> 167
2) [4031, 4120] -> 171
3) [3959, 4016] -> 135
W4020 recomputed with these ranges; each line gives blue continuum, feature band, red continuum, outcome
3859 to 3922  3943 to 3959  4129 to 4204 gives 0.9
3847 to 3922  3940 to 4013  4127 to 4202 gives 4.3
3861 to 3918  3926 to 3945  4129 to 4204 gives 9.9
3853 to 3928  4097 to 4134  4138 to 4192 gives -2.2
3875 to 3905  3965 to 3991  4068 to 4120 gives 5.4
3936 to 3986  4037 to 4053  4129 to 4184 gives -4.2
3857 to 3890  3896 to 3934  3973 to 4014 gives 3.5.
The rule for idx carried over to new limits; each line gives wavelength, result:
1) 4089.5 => 201.9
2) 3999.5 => 167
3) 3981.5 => 157.2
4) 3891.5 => 114.7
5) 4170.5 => 185.7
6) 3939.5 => 68.52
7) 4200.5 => 157.5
